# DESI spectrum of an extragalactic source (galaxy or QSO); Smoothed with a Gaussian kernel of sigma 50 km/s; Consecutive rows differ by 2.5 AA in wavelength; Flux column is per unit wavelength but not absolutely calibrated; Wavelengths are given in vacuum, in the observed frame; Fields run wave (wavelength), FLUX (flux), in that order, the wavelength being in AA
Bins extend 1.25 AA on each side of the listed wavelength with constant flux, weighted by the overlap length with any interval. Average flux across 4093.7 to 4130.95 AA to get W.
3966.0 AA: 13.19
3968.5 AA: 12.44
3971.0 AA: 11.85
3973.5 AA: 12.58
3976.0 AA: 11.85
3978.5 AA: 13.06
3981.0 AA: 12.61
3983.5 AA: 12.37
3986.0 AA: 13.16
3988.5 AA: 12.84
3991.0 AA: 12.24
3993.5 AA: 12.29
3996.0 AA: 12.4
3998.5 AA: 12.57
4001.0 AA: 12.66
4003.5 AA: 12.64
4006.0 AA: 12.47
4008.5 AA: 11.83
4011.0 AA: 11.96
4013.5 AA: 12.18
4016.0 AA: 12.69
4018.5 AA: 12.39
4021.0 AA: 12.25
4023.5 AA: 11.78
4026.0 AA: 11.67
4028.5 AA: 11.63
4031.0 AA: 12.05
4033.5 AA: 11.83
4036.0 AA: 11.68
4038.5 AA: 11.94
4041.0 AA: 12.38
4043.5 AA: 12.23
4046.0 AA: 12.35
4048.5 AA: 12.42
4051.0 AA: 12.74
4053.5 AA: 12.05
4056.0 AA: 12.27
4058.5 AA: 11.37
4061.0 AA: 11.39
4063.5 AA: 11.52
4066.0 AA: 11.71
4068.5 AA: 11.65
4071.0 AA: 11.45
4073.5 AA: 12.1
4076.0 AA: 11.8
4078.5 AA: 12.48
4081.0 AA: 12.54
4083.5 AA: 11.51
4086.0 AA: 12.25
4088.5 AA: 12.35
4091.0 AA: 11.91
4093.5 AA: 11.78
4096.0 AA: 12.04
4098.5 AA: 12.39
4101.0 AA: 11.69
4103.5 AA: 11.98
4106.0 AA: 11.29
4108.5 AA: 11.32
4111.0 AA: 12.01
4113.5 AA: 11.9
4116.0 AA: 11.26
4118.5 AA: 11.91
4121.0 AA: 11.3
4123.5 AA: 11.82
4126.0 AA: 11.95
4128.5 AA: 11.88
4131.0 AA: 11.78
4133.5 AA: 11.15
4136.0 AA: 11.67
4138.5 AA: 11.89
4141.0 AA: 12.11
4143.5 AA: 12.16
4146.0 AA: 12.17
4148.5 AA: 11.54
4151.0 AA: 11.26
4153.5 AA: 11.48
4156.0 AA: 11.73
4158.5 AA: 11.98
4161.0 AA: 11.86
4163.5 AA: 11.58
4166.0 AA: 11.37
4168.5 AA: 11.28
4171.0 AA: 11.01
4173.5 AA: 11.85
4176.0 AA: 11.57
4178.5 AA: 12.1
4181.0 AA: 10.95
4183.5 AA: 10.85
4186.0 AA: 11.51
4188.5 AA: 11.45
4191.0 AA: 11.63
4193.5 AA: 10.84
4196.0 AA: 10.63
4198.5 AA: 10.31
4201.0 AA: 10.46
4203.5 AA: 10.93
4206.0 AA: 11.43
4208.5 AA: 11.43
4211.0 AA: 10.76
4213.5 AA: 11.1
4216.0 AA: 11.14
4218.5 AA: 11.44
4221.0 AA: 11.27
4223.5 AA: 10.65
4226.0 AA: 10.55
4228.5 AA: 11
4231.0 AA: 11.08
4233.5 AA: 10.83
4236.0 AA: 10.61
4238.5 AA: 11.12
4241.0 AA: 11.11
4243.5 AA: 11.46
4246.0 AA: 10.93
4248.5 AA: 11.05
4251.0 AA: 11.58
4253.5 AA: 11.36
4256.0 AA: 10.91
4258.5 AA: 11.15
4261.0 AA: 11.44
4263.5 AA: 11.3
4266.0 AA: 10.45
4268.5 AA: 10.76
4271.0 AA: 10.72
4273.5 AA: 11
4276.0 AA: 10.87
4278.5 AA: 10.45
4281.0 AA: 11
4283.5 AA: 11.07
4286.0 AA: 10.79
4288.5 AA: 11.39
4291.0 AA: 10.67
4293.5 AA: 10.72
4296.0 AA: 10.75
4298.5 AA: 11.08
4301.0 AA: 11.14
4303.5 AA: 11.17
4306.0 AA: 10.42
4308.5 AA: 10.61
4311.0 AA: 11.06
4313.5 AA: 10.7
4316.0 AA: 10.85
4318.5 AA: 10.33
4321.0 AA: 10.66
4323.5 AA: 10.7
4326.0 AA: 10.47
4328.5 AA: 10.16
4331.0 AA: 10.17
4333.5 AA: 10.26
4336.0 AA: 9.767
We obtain 11.8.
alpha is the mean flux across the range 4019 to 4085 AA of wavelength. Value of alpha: 12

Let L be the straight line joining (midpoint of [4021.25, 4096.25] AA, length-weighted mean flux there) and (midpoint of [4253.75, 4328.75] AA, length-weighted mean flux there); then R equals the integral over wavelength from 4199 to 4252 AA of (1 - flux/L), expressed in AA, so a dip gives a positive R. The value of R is 0.6 AA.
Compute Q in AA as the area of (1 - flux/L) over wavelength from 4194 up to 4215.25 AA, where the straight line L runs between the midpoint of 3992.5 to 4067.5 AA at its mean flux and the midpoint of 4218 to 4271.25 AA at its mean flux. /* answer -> 0.7 AA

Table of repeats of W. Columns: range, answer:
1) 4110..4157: 11.7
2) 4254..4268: 11.1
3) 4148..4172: 11.5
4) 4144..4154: 11.7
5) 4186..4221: 11.1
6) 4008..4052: 12.1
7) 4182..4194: 11.3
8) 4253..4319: 10.9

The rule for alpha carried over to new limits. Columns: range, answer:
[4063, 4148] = 11.8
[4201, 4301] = 11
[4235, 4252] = 11.1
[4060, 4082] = 11.8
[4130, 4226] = 11.4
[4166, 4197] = 11.3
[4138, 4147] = 12.1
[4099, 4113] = 11.7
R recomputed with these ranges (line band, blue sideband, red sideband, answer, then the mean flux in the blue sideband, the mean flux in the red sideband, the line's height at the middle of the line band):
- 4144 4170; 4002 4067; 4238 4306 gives -0.27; 12.1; 11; 11.5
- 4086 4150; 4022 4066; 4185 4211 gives -1.67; 12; 11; 11.5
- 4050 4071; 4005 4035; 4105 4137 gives 0.15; 12.1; 11.6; 11.9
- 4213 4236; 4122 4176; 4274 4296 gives 0.51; 11.7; 10.9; 11.2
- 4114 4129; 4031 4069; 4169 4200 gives -0.15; 12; 11.2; 11.6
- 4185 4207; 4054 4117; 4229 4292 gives 0.59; 11.8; 11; 11.3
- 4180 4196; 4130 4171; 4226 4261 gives 0.37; 11.7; 11.1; 11.4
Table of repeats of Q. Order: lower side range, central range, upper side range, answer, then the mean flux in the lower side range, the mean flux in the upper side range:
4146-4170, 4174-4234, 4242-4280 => 1.3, 11.6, 11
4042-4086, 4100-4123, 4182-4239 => 0.1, 12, 11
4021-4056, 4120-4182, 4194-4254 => -1.3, 12.1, 11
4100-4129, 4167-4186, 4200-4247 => -0.1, 11.7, 11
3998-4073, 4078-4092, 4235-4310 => -0.4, 12.1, 11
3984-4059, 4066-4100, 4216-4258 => -0.3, 12.2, 11.1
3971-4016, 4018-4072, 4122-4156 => 1.2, 12.4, 11.8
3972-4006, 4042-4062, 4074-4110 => 0.1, 12.6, 12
